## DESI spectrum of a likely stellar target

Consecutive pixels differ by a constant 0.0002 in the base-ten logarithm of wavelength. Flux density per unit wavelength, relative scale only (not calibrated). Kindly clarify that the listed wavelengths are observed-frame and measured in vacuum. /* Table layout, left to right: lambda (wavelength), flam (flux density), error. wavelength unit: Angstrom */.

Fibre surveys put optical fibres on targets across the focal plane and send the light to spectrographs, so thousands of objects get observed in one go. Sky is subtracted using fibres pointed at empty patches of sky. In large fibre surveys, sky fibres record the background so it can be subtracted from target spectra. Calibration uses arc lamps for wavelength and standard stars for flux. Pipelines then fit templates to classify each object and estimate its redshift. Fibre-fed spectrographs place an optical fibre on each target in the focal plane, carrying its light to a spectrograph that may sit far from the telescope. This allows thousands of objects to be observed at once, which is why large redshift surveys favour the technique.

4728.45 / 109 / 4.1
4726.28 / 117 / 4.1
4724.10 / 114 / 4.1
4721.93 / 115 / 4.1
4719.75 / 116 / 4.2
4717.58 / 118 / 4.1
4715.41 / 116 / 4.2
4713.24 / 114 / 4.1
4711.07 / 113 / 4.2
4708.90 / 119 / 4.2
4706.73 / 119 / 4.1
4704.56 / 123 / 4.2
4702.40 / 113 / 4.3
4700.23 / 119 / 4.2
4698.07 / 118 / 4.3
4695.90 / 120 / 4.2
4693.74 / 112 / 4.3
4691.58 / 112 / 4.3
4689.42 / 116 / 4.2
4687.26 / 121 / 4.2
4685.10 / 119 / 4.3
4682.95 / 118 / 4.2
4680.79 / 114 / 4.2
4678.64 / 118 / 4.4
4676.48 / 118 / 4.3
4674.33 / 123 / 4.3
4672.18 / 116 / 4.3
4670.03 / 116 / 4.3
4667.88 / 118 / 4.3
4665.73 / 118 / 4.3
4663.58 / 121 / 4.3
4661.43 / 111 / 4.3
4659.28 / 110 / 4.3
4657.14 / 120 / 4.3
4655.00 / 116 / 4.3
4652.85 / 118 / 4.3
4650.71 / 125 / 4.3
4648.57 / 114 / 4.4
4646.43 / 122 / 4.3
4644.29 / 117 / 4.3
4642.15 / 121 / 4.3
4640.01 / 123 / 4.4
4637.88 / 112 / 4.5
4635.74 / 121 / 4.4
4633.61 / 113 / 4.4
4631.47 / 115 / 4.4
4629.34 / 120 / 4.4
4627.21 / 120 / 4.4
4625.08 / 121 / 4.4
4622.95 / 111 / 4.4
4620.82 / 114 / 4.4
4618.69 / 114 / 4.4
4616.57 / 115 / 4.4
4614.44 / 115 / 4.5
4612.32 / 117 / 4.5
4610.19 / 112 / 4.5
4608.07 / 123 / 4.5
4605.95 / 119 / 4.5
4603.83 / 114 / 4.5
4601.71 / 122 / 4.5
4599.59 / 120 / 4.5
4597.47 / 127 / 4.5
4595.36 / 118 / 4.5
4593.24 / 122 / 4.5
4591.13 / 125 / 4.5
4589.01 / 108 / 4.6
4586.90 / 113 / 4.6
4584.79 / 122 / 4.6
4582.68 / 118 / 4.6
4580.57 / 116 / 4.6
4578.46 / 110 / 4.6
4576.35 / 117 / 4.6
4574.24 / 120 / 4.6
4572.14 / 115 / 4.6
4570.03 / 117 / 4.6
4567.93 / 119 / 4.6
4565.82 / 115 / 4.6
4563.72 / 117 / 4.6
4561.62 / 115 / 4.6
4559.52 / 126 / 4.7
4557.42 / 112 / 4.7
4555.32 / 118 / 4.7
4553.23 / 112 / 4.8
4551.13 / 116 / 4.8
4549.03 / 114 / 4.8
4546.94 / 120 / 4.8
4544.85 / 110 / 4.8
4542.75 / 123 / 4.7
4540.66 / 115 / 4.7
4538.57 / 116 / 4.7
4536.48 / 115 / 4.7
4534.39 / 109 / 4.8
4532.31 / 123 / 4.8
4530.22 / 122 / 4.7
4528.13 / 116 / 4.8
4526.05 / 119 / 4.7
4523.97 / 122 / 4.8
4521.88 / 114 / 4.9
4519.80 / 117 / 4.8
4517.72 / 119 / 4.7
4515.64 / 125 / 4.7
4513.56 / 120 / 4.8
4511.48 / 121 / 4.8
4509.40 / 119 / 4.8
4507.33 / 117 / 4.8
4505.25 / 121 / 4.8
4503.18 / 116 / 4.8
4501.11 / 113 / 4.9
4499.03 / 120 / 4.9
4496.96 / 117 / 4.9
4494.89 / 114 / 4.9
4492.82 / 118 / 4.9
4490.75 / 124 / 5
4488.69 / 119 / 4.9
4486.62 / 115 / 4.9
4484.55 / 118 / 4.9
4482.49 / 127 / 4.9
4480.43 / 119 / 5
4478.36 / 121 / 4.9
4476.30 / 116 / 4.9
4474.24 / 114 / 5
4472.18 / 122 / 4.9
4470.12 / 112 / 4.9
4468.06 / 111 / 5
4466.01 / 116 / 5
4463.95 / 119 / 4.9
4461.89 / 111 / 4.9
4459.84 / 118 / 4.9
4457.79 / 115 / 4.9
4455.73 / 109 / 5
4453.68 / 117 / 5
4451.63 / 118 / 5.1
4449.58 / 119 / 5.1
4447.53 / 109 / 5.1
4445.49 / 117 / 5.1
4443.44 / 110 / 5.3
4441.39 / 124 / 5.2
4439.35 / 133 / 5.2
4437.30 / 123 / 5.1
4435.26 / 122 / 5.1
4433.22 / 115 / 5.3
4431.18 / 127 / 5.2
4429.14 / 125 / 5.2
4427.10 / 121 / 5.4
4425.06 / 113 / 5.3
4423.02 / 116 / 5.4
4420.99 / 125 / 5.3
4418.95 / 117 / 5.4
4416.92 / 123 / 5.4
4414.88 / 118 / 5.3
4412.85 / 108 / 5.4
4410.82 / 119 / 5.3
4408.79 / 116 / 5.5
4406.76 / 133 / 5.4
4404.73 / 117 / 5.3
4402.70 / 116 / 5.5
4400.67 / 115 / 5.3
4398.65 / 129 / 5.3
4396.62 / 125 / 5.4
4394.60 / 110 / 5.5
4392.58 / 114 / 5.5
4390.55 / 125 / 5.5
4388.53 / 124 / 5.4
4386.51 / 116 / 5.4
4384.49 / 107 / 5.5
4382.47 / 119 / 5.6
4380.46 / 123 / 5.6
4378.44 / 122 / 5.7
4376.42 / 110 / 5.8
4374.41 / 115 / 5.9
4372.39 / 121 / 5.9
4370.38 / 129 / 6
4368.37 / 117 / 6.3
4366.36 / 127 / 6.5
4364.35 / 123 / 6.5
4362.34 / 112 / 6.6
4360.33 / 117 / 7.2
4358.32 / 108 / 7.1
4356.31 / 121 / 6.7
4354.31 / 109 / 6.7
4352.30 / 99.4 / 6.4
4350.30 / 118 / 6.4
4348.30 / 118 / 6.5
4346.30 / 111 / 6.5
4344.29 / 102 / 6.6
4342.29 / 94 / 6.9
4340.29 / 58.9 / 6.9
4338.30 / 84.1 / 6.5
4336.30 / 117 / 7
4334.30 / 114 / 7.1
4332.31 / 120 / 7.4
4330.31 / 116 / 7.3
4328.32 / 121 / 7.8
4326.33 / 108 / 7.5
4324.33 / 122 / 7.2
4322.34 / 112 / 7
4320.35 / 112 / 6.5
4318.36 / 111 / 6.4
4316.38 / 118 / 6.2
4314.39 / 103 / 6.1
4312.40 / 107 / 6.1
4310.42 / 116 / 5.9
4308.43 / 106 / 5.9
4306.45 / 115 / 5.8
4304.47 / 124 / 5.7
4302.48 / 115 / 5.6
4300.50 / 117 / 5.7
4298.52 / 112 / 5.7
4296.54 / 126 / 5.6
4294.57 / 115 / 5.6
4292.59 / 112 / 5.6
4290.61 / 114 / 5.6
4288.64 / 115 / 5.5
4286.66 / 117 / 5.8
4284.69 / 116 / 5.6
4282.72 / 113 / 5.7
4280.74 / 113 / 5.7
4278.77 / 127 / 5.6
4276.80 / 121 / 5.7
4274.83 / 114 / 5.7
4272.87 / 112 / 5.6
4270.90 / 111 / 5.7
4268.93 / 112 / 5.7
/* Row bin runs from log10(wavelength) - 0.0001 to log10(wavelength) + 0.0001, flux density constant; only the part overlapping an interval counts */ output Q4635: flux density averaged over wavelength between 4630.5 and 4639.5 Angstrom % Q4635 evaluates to 116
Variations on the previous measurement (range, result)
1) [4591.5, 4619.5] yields 119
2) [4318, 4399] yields 114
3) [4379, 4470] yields 118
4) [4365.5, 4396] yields 119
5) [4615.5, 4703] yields 117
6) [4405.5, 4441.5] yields 121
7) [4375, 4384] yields 118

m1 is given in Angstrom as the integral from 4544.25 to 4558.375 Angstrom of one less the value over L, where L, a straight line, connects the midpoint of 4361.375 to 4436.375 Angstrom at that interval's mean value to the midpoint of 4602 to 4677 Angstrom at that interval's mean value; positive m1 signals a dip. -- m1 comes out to 0.4 Angstrom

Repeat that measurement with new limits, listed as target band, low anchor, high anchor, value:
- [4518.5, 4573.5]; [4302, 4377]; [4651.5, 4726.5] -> -1.0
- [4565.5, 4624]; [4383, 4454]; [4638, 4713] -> 0.5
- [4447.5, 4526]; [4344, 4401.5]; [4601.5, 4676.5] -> -0.3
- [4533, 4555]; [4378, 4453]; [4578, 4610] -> 0.6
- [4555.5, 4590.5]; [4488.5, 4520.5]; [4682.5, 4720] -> 0.5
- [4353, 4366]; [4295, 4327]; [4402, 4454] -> 0.1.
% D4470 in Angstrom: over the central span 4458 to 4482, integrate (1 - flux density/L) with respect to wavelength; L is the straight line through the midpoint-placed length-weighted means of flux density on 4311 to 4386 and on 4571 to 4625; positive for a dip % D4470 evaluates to -0.40 Angstrom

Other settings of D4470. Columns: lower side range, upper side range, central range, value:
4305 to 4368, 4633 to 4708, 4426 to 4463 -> -1.86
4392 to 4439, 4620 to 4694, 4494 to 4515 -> 0.15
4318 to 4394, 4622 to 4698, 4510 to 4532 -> -0.79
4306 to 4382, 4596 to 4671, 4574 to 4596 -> -0.08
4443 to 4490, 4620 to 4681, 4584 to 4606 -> -0.36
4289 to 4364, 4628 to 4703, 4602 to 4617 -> -0.05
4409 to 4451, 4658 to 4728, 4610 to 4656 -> 0.01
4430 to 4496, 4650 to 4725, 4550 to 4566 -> 0.15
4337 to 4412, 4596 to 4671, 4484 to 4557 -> -0.93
